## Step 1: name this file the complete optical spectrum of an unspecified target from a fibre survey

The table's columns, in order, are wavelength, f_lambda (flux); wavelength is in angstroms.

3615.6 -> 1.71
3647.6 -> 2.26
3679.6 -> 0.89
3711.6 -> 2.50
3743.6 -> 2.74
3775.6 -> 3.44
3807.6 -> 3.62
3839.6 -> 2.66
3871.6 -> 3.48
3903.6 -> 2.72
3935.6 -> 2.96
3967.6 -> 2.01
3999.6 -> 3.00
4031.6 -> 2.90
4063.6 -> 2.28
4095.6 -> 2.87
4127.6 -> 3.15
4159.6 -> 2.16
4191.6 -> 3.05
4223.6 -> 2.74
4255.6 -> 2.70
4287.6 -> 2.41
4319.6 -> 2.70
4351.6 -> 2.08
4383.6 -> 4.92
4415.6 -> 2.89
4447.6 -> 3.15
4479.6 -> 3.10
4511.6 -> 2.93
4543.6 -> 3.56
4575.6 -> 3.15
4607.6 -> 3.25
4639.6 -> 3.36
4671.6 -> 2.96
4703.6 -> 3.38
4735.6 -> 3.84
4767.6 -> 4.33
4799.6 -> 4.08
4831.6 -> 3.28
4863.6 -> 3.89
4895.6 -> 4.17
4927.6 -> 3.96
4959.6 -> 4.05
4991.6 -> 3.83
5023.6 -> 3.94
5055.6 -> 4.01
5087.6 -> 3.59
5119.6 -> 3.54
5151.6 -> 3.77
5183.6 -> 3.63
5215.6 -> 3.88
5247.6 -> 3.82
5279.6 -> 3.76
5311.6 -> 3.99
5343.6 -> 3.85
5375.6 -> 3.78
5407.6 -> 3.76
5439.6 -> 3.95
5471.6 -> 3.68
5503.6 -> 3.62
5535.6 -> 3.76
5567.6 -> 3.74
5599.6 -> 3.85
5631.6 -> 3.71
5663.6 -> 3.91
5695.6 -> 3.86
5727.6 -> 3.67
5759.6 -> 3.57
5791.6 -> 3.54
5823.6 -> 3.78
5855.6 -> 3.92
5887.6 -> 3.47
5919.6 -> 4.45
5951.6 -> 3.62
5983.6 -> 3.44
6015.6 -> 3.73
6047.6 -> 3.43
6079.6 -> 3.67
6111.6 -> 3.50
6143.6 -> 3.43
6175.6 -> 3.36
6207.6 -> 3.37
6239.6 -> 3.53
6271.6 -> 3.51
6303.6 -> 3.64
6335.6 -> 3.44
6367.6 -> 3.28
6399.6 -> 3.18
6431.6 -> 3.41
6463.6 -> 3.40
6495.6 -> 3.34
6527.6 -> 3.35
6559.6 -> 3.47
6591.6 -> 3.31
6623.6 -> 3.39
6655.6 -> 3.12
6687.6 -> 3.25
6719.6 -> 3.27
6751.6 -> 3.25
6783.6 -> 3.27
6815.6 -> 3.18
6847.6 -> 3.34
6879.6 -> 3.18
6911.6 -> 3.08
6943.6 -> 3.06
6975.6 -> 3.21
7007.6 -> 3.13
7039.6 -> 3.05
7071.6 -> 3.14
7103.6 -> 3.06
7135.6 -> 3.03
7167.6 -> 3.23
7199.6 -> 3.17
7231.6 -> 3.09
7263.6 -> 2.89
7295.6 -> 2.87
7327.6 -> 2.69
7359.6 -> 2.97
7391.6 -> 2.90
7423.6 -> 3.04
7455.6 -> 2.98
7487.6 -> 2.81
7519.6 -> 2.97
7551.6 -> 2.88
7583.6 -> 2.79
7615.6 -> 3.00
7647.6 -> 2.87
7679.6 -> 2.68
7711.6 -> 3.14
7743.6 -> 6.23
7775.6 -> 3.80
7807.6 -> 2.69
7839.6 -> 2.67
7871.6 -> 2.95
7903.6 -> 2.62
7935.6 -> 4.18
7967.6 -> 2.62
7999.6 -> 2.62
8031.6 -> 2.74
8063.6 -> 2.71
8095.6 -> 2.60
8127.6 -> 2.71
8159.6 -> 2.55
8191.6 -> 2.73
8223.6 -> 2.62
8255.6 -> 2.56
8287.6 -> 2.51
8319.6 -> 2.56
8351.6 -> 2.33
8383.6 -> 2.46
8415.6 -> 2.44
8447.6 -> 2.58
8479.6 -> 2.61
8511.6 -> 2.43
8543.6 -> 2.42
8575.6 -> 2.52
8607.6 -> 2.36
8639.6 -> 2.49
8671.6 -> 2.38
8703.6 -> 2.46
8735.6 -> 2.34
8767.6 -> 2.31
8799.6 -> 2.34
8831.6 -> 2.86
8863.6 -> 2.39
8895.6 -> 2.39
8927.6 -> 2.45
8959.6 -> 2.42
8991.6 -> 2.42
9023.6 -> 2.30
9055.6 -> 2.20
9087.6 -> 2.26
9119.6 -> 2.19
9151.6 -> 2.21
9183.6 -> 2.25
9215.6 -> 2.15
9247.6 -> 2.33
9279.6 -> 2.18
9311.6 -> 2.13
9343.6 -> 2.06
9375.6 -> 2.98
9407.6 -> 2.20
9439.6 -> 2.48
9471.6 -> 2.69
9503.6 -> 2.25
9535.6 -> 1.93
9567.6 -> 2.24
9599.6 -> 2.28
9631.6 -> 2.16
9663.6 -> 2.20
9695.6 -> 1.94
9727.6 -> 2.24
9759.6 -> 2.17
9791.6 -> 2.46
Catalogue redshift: 0.179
